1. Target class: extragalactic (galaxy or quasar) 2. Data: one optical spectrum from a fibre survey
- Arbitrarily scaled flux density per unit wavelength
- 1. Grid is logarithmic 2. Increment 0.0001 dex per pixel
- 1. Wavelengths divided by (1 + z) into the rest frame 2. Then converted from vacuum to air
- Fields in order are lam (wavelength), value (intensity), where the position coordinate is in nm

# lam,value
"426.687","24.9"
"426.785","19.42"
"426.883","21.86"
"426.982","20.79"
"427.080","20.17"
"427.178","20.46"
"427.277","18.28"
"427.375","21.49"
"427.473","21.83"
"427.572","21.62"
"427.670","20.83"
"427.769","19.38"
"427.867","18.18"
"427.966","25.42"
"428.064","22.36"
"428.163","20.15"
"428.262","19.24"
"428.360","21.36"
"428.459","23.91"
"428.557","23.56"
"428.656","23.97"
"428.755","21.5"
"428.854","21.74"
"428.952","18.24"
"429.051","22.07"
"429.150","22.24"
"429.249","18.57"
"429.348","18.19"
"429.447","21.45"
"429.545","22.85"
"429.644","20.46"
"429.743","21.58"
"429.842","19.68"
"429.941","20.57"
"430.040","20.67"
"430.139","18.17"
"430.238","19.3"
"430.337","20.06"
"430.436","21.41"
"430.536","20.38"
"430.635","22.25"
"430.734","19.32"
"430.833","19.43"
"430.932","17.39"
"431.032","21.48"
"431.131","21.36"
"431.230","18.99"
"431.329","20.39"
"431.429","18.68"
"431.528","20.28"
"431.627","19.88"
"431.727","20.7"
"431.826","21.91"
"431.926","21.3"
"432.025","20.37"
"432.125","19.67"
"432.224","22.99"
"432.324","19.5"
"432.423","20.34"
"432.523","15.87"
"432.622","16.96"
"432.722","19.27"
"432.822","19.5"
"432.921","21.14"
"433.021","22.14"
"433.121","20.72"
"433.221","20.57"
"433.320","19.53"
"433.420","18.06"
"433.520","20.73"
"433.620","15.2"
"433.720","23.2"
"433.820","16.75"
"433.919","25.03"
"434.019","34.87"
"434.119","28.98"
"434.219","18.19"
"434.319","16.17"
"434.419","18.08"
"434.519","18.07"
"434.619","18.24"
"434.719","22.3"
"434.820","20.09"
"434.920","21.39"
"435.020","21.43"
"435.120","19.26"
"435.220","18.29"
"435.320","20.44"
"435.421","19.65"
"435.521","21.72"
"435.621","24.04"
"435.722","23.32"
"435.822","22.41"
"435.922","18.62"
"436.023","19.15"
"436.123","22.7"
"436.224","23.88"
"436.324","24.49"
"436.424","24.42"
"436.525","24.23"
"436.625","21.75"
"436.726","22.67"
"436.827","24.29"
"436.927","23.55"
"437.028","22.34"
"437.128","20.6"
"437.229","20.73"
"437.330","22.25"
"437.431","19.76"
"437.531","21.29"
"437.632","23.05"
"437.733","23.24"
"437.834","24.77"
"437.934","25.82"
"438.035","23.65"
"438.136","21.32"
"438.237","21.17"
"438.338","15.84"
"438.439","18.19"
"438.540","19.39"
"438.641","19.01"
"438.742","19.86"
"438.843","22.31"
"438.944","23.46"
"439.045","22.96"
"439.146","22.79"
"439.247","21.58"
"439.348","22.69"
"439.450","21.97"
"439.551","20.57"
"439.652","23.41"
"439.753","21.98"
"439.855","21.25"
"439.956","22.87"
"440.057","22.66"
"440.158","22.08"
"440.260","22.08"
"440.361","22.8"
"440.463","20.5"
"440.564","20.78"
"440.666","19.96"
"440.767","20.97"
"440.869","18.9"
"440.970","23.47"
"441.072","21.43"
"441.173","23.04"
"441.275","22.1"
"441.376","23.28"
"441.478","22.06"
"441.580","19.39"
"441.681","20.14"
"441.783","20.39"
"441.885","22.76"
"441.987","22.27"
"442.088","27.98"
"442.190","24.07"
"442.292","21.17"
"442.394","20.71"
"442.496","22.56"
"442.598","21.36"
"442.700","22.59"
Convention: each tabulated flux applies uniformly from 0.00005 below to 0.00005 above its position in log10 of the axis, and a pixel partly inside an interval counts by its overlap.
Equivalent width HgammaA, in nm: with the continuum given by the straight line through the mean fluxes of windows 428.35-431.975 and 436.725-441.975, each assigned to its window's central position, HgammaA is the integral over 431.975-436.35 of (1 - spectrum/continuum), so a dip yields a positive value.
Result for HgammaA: 0.08 nm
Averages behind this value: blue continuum 20.7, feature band 20.7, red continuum 21.7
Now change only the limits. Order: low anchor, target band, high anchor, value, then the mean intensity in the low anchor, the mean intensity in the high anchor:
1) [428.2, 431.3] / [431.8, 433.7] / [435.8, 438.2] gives 0.146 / 20.7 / 22.5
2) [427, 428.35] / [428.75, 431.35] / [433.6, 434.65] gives 0.080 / 20.8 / 21.4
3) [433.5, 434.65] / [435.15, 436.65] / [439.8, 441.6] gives -0.041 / 21.2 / 21.7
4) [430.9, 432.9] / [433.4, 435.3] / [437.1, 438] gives 0.018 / 19.9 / 22.5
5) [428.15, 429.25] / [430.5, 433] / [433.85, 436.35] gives 0.181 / 21.5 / 21.6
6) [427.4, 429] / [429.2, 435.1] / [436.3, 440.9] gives 0.341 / 21.5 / 21.9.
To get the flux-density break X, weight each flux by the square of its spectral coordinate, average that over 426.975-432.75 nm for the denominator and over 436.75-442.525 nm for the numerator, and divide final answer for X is 1.1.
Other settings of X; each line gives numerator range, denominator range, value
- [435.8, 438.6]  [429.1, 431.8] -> 1.12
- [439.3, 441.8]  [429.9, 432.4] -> 1.12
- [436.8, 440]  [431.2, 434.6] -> 1.10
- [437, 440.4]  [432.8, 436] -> 1.06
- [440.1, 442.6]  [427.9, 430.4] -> 1.10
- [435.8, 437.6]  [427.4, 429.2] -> 1.07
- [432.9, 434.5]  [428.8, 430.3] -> 1.06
